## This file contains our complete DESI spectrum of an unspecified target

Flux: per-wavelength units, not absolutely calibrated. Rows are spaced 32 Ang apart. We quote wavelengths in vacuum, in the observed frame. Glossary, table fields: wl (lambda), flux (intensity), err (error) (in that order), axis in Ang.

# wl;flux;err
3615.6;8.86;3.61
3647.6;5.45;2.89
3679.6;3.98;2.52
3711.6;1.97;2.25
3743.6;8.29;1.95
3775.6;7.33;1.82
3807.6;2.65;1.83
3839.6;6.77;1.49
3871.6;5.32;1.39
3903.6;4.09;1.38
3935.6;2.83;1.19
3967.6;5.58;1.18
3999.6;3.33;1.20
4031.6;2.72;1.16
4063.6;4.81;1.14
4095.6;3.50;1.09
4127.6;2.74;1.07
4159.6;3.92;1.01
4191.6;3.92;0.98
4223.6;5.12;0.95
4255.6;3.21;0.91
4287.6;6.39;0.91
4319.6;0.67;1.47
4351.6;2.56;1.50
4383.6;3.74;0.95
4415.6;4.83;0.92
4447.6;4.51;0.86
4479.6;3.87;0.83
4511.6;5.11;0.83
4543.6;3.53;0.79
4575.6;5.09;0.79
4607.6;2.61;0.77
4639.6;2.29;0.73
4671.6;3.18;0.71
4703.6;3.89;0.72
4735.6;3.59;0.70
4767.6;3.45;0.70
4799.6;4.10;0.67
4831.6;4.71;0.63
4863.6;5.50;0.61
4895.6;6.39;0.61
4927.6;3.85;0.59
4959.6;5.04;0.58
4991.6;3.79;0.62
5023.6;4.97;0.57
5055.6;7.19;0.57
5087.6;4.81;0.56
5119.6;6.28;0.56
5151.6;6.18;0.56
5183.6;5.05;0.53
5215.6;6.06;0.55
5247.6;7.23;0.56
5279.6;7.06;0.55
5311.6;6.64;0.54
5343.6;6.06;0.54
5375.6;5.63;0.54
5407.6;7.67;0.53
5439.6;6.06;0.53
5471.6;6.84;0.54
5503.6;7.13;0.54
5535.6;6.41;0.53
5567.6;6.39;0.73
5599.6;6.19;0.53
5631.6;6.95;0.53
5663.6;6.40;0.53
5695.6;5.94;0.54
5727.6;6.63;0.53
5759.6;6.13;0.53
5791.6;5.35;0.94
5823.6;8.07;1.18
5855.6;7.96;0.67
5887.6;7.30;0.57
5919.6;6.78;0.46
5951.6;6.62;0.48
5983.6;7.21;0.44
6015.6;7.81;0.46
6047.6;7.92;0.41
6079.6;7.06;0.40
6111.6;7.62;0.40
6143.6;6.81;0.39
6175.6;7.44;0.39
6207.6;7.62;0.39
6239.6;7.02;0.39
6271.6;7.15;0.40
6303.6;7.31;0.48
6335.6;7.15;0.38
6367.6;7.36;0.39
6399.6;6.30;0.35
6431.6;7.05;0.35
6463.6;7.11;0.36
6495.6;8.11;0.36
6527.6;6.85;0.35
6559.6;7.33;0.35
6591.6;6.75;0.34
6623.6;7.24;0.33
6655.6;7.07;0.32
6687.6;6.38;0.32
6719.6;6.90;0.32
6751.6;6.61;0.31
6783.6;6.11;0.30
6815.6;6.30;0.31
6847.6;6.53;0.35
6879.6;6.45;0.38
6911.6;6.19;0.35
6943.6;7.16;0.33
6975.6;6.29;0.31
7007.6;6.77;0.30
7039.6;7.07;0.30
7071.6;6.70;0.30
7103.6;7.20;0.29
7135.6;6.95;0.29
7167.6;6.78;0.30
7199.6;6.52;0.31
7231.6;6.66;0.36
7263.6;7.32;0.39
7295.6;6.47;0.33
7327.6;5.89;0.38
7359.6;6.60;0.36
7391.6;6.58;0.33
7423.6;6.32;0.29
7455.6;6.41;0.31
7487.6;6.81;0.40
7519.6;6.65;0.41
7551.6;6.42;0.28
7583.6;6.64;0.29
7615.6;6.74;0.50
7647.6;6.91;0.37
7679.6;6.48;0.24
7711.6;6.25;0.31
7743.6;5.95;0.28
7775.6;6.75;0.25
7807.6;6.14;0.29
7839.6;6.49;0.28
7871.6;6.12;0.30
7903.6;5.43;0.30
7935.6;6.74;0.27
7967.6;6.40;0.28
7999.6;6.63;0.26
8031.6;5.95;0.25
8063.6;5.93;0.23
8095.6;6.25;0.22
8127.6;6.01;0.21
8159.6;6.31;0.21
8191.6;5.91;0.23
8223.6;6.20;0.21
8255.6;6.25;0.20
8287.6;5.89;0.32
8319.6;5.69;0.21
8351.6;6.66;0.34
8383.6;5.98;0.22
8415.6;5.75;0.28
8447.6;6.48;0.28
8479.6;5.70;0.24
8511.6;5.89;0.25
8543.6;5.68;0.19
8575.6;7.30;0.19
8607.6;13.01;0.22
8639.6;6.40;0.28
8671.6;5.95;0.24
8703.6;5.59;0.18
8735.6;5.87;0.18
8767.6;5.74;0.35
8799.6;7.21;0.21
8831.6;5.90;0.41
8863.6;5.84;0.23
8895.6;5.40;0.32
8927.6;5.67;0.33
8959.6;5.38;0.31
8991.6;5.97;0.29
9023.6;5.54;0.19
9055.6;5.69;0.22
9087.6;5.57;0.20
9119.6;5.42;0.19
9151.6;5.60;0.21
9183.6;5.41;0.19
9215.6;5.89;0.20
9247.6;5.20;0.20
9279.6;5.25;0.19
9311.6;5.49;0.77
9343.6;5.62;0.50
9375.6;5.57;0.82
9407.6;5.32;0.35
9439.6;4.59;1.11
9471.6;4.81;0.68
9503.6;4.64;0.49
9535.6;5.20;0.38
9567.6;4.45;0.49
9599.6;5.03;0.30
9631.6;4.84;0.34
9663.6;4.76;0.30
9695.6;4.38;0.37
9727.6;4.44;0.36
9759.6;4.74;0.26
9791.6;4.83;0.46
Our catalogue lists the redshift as 0.309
